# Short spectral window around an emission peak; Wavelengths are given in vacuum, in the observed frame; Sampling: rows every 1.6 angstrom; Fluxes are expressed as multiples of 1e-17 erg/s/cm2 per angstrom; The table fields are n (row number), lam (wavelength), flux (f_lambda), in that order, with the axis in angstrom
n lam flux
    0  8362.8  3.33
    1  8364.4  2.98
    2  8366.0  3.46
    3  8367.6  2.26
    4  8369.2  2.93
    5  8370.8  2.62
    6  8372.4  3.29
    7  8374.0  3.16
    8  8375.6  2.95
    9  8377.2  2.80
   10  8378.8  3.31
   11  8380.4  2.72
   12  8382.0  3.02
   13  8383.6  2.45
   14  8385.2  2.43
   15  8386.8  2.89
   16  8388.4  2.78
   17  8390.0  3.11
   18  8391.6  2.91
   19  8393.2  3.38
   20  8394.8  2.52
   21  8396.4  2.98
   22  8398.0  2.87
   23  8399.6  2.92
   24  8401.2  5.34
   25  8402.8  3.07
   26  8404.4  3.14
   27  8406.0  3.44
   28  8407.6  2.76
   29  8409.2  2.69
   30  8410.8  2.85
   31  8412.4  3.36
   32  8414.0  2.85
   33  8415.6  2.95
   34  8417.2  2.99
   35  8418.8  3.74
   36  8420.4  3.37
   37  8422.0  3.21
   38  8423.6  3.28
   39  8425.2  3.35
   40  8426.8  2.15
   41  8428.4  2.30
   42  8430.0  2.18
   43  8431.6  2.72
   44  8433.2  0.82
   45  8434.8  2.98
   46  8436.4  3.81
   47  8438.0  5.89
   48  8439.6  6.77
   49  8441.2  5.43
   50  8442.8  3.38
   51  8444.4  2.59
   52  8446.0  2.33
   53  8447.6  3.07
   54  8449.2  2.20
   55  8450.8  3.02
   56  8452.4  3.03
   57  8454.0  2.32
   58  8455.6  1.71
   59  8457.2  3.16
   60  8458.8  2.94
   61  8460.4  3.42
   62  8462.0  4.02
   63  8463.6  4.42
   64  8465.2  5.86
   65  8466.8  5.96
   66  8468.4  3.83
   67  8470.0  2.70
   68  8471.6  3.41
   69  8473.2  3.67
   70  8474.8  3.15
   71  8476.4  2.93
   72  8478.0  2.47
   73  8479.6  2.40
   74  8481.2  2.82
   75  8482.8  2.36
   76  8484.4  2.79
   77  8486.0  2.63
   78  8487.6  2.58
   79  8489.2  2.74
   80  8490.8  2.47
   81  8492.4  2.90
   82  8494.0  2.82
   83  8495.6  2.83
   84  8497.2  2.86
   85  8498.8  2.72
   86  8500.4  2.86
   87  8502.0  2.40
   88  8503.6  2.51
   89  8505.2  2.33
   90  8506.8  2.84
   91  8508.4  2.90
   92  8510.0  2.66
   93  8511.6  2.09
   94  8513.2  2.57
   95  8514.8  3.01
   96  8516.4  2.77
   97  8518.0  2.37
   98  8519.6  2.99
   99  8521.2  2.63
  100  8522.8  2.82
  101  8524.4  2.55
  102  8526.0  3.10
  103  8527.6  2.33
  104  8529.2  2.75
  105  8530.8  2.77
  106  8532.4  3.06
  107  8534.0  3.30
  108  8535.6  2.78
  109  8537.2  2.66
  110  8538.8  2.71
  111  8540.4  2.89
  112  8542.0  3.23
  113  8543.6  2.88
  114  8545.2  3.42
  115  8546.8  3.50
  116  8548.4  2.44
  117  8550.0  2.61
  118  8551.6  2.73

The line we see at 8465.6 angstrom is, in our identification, [N II]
